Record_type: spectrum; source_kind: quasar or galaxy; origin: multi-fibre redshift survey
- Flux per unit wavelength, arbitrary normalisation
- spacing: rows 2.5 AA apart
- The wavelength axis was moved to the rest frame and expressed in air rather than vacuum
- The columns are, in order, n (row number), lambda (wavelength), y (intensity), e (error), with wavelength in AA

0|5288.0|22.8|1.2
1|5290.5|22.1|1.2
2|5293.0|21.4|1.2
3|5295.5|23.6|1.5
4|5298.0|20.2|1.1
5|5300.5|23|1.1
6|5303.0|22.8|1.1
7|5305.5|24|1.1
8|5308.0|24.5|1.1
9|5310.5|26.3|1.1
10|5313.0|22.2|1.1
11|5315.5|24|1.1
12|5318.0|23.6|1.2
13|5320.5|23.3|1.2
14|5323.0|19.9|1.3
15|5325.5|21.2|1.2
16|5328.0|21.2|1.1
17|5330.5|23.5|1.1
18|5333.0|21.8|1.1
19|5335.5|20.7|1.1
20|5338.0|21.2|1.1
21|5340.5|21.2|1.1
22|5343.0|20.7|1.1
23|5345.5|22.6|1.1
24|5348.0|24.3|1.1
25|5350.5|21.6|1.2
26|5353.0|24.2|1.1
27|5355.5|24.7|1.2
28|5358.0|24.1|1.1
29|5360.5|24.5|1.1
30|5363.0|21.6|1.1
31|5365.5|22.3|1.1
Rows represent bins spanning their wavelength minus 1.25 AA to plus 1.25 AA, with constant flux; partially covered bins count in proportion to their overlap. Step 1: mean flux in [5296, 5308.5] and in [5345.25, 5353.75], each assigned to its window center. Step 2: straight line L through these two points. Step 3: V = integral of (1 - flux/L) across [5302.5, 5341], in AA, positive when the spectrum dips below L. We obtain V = 0.62 AA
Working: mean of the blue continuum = 22.8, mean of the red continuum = 23.2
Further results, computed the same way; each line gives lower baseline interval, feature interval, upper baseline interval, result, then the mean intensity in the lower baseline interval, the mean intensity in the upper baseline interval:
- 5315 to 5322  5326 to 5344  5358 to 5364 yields 1.49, 23.5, 23.3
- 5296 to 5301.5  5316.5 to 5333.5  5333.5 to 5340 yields -0.64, 21.8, 21.1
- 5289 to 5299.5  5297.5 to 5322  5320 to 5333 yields -1.85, 21.9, 21.7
